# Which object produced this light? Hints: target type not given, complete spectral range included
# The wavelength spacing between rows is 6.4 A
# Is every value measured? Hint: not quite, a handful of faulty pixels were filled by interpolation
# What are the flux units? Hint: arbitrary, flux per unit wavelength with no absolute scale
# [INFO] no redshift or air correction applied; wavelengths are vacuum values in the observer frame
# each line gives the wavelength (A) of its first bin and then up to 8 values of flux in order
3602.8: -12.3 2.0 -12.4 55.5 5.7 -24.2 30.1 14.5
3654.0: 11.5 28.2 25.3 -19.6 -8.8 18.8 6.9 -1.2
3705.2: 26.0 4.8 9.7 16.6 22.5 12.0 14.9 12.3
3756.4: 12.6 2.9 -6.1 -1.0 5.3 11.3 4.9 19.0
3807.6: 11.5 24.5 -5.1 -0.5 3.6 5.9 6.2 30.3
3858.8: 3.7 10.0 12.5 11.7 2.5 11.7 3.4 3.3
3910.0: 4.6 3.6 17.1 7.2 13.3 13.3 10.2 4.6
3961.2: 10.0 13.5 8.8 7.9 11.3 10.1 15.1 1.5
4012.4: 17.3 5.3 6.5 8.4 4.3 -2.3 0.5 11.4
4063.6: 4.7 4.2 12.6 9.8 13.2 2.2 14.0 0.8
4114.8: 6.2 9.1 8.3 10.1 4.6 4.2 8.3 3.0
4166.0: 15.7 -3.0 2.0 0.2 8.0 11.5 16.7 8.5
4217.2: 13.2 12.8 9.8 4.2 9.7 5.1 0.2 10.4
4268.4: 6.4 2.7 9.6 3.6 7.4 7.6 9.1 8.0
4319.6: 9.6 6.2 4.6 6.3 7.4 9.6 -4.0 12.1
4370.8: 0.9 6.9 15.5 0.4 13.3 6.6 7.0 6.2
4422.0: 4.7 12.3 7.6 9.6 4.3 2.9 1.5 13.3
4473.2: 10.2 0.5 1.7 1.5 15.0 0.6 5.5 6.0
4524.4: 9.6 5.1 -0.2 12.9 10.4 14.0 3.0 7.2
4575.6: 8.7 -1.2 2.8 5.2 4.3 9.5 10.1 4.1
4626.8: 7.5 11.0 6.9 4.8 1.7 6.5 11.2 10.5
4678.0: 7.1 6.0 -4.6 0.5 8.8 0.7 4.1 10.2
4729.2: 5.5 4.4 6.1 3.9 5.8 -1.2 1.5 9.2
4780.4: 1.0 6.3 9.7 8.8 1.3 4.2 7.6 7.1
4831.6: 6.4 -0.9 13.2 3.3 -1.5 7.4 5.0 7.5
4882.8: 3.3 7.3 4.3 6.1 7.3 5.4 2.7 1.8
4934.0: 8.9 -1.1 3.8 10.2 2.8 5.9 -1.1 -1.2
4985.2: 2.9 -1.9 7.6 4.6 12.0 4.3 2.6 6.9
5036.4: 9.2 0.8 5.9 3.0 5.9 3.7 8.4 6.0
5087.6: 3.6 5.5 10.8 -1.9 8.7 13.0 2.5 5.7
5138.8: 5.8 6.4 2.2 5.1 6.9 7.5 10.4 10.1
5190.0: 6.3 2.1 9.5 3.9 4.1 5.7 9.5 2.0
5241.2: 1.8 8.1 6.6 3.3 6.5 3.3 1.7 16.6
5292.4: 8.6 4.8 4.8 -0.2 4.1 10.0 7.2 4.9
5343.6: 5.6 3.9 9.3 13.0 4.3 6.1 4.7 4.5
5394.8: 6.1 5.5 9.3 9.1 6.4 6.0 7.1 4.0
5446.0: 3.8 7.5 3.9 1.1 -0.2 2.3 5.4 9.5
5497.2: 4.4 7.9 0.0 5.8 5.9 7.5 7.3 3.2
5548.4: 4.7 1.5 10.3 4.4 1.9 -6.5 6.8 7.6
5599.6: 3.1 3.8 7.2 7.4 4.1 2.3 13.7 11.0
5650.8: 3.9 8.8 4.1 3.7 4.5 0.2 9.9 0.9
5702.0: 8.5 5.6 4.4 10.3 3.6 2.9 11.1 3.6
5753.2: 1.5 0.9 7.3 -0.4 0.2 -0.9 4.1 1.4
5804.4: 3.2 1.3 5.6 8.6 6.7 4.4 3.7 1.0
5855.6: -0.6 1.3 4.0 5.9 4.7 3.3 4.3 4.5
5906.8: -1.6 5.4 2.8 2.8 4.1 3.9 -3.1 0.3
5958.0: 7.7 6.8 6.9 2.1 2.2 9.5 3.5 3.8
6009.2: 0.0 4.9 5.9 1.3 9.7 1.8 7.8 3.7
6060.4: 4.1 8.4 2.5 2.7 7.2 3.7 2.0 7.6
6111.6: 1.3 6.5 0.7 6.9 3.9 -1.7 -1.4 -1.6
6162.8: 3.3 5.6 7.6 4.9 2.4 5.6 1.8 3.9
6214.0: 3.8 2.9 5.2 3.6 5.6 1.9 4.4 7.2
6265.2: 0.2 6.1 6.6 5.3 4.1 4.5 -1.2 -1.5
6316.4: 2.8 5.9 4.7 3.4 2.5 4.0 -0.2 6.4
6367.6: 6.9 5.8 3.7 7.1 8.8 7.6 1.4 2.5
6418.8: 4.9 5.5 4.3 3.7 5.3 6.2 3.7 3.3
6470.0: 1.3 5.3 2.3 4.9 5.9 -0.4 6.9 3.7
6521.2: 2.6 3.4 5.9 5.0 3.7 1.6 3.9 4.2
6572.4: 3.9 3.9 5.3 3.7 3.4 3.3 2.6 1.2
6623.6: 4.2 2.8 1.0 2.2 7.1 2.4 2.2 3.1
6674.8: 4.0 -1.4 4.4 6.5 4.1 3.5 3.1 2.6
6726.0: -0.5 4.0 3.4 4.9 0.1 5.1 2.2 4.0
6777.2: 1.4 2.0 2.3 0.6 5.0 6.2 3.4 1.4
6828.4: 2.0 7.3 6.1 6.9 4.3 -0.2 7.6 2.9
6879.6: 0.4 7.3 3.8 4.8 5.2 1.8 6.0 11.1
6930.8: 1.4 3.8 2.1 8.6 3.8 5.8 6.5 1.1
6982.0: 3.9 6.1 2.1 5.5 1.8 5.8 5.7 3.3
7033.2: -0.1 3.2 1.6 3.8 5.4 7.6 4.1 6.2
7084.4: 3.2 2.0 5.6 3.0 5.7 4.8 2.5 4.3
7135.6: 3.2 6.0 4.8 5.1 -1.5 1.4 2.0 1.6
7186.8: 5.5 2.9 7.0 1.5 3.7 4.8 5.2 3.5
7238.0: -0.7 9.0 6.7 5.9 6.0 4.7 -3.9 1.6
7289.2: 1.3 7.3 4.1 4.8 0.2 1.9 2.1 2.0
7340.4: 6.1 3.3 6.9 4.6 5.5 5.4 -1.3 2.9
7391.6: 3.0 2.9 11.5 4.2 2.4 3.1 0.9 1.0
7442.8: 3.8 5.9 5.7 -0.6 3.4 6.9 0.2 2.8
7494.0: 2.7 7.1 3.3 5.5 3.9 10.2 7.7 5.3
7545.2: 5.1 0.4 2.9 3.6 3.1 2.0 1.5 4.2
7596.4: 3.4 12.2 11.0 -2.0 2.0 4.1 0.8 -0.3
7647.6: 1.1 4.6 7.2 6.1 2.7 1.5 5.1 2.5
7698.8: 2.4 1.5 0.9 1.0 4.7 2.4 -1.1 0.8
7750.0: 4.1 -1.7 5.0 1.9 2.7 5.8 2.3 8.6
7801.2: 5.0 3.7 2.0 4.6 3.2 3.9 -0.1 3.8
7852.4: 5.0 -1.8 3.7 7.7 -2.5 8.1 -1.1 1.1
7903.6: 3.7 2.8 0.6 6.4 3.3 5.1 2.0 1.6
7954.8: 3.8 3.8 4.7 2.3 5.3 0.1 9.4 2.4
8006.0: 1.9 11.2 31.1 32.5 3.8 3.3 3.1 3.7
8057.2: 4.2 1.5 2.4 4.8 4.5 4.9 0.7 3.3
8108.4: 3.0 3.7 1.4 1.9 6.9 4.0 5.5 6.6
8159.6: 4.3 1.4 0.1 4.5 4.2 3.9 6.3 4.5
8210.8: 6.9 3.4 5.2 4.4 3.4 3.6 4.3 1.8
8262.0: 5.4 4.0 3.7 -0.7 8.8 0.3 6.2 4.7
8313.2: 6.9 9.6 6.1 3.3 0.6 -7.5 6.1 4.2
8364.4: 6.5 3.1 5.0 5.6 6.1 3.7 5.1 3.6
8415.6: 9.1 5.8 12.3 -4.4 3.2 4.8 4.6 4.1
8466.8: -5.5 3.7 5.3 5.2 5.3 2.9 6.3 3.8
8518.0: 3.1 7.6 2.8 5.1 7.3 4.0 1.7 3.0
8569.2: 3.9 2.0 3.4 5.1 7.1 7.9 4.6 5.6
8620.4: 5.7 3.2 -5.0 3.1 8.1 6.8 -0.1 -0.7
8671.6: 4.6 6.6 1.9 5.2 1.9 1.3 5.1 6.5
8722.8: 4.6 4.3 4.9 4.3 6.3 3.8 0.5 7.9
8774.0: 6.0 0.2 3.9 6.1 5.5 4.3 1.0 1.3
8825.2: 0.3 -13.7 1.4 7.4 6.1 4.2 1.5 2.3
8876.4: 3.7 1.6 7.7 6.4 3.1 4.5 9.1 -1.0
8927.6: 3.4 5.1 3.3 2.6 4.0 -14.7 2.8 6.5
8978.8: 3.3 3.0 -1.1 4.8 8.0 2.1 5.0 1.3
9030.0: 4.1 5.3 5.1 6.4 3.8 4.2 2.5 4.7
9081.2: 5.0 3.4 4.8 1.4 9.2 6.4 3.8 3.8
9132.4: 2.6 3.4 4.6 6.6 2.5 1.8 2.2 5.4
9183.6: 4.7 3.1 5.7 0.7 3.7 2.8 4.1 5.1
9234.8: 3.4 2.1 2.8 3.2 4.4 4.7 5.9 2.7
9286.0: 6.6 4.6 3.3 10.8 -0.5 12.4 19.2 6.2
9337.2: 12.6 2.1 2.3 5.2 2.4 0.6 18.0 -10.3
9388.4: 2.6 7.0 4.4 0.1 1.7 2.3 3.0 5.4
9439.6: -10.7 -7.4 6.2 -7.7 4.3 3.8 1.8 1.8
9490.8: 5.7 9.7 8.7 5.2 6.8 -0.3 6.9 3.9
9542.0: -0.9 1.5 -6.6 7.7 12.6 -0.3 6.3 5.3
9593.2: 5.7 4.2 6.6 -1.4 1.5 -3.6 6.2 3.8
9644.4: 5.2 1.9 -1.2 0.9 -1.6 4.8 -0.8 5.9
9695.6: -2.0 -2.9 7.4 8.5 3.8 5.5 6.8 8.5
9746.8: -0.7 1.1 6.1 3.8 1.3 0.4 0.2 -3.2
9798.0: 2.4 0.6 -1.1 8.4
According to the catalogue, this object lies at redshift 1.151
